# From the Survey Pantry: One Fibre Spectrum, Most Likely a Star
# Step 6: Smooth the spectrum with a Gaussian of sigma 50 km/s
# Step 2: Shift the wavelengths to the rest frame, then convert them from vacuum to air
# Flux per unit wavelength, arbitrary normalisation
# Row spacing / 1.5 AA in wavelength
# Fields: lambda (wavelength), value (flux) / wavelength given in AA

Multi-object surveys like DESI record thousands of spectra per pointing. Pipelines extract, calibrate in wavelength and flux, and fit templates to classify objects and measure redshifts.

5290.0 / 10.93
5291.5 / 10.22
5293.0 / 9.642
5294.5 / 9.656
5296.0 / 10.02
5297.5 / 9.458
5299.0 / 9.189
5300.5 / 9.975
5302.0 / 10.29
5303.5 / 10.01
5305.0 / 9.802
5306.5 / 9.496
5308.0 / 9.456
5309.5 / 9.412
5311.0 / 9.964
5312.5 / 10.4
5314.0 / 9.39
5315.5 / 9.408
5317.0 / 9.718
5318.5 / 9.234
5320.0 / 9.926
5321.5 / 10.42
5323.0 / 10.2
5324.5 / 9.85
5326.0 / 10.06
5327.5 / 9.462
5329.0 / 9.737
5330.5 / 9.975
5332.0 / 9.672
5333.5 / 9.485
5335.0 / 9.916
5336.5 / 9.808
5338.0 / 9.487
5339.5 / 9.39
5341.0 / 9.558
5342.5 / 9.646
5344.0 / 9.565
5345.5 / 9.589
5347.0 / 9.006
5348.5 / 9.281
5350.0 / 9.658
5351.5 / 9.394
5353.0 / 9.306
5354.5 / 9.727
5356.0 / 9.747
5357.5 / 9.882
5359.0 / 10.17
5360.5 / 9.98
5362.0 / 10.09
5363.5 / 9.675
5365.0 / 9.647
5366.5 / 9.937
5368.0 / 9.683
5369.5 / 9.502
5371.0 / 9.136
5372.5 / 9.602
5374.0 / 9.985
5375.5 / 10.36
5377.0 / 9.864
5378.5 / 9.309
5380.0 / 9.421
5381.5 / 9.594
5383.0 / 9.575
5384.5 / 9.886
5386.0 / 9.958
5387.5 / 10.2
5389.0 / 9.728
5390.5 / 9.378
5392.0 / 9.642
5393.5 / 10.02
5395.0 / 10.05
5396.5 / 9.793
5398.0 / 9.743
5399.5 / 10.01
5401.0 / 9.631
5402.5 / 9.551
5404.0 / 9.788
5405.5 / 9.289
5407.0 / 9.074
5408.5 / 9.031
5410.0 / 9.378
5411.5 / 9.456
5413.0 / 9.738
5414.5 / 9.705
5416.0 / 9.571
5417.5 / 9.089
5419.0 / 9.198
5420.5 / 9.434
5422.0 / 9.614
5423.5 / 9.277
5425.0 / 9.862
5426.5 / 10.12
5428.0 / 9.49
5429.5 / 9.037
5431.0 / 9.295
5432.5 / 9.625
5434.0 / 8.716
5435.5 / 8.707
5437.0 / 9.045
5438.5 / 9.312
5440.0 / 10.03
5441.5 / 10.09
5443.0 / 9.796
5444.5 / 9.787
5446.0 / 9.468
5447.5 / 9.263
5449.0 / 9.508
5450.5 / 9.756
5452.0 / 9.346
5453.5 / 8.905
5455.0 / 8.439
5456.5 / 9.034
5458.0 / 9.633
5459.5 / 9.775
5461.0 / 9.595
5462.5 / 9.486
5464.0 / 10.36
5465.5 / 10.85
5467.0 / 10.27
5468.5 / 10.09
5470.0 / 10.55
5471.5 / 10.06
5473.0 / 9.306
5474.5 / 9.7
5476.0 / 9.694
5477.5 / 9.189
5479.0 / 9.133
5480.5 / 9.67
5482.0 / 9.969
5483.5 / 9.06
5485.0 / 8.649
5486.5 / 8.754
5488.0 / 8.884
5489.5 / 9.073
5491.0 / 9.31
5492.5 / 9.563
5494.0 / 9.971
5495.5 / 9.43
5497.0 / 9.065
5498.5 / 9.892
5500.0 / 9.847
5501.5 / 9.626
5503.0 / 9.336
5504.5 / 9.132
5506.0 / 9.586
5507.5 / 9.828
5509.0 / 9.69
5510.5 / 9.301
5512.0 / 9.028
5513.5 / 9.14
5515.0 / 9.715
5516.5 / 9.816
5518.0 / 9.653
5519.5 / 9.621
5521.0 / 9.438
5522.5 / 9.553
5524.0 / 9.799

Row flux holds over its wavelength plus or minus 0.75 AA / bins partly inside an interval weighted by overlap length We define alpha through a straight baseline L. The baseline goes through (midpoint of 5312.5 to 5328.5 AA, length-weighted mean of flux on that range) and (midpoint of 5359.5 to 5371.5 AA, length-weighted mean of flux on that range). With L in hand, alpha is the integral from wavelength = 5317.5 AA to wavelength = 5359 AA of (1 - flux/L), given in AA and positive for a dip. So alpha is 0.40 AA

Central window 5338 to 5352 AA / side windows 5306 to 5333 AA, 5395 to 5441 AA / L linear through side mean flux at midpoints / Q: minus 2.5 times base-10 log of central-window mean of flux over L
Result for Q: 0.03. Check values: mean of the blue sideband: 9.77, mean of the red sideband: 9.47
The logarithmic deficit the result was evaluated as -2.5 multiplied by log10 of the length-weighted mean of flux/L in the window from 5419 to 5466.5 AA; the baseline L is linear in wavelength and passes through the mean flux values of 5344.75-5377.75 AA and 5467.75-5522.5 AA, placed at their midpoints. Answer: 0.01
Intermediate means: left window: 9.69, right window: 9.49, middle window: 9.5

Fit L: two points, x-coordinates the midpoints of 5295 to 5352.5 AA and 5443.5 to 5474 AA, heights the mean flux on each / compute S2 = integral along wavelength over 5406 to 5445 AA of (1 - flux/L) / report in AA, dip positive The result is 0.97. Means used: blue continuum 9.69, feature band 9.44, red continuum 9.68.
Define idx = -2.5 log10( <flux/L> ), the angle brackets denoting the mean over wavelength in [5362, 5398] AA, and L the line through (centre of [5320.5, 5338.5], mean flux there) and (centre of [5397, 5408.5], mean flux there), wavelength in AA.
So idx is -0.01 mag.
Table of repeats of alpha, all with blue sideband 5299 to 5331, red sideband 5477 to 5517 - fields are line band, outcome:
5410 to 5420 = 0.13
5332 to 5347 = 0.26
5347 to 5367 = 0.01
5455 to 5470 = -0.62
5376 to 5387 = -0.04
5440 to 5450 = -0.18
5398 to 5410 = 0.14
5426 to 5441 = 0.31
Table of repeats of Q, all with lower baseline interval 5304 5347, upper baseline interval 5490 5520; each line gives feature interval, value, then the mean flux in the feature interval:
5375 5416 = 0.00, 9.67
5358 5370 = -0.02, 9.84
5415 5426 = 0.02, 9.46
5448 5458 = 0.04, 9.2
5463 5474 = -0.07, 10.2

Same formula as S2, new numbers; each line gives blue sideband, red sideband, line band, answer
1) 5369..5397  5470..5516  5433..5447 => 0.2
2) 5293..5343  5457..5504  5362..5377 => -0.1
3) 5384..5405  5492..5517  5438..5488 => 0.2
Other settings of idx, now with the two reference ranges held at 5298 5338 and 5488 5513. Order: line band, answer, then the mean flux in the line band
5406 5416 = 0.02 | 9.41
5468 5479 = -0.03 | 9.75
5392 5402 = -0.02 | 9.85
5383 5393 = -0.02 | 9.79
